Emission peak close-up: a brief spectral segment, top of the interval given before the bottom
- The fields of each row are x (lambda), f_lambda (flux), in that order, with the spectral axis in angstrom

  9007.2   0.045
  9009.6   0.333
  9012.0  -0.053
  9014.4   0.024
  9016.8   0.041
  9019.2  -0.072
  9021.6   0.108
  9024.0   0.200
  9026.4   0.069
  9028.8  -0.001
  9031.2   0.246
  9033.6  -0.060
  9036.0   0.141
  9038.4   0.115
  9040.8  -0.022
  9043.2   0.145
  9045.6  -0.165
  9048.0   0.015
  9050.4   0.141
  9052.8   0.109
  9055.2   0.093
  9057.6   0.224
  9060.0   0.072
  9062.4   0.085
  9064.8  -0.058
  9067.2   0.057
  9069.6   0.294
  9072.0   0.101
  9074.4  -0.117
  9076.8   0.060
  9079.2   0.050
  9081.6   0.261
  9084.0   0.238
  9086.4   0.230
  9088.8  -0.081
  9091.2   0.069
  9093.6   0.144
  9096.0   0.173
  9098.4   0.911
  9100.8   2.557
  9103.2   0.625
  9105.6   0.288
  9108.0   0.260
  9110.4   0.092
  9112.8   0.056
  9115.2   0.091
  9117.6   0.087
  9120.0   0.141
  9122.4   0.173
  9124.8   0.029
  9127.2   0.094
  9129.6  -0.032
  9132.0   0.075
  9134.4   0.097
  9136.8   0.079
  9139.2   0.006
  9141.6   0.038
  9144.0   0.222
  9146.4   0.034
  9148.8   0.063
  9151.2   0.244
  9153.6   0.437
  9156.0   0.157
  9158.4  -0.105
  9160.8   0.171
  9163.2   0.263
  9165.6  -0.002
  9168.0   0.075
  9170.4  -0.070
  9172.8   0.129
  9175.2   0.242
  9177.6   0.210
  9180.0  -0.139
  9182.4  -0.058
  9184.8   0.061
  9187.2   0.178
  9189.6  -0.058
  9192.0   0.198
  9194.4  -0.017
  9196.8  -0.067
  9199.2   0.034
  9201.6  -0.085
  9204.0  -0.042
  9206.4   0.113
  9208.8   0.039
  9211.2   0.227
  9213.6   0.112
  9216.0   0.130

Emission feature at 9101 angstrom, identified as Hbeta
